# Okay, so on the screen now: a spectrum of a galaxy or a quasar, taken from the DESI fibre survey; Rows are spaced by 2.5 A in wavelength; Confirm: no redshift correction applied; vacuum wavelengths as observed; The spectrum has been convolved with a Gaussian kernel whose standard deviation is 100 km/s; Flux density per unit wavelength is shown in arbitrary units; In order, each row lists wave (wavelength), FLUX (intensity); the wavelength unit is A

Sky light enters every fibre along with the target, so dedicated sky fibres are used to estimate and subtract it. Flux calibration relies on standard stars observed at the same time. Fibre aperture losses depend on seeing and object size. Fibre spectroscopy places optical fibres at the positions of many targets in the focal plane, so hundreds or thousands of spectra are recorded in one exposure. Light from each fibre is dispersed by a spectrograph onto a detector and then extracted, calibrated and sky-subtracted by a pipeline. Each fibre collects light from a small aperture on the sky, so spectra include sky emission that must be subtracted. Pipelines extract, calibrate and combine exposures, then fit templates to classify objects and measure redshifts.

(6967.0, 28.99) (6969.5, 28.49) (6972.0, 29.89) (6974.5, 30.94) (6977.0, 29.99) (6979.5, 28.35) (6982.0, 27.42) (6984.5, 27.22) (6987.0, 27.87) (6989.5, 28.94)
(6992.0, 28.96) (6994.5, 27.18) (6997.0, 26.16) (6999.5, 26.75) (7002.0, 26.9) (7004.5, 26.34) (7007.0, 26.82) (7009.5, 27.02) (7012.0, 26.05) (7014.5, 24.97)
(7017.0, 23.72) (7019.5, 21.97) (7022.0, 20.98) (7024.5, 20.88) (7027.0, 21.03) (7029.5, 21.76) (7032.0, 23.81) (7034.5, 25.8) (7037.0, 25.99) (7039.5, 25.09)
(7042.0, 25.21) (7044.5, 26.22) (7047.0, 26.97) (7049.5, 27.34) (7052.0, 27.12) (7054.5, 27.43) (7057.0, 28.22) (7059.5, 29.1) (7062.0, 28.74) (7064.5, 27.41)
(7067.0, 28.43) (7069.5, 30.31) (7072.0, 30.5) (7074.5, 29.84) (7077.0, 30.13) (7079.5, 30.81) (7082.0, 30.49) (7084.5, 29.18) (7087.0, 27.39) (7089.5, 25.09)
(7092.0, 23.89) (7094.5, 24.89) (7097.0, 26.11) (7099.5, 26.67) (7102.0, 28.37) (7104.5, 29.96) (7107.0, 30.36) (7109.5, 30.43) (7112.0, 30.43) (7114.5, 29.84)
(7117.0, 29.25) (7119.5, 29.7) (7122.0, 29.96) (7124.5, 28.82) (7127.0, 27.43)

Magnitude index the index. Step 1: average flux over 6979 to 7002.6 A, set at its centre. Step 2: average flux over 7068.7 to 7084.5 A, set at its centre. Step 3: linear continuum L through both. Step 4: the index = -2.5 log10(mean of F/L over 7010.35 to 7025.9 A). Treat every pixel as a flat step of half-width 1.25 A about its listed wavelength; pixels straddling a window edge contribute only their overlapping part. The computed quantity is 0.221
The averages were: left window 27.6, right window 30.3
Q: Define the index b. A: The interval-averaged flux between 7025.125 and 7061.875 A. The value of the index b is 25.8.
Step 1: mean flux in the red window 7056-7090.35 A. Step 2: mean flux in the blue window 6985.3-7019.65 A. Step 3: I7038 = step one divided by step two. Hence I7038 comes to 1.09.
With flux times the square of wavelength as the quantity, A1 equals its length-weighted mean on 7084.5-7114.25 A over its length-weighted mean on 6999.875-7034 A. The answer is 1.18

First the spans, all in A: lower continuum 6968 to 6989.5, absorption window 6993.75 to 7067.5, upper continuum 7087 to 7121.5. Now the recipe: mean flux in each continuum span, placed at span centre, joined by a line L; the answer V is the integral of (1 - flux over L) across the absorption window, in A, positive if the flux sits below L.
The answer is 7.3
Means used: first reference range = 28.8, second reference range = 28.1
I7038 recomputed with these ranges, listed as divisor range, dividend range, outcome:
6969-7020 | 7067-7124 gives 1.05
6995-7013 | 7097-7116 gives 1.10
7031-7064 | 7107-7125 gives 1.12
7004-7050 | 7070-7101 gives 1.14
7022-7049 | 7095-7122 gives 1.20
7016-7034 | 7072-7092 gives 1.30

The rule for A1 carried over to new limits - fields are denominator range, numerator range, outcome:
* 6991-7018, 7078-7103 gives 1.06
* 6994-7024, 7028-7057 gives 1.03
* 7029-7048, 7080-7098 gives 1.08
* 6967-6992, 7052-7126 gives 1.03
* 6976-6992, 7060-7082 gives 1.07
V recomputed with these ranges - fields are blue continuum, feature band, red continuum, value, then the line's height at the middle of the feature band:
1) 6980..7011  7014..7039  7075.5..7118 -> 4.13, 27.7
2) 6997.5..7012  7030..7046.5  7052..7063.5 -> 1.43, 27.6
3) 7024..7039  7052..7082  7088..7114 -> -4.15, 25.6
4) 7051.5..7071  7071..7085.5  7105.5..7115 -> -0.55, 29.1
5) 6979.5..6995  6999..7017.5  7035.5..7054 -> 0.85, 27.4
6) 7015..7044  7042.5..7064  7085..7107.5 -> -2.51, 24.7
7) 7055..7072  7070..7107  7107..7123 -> 1.42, 29.4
